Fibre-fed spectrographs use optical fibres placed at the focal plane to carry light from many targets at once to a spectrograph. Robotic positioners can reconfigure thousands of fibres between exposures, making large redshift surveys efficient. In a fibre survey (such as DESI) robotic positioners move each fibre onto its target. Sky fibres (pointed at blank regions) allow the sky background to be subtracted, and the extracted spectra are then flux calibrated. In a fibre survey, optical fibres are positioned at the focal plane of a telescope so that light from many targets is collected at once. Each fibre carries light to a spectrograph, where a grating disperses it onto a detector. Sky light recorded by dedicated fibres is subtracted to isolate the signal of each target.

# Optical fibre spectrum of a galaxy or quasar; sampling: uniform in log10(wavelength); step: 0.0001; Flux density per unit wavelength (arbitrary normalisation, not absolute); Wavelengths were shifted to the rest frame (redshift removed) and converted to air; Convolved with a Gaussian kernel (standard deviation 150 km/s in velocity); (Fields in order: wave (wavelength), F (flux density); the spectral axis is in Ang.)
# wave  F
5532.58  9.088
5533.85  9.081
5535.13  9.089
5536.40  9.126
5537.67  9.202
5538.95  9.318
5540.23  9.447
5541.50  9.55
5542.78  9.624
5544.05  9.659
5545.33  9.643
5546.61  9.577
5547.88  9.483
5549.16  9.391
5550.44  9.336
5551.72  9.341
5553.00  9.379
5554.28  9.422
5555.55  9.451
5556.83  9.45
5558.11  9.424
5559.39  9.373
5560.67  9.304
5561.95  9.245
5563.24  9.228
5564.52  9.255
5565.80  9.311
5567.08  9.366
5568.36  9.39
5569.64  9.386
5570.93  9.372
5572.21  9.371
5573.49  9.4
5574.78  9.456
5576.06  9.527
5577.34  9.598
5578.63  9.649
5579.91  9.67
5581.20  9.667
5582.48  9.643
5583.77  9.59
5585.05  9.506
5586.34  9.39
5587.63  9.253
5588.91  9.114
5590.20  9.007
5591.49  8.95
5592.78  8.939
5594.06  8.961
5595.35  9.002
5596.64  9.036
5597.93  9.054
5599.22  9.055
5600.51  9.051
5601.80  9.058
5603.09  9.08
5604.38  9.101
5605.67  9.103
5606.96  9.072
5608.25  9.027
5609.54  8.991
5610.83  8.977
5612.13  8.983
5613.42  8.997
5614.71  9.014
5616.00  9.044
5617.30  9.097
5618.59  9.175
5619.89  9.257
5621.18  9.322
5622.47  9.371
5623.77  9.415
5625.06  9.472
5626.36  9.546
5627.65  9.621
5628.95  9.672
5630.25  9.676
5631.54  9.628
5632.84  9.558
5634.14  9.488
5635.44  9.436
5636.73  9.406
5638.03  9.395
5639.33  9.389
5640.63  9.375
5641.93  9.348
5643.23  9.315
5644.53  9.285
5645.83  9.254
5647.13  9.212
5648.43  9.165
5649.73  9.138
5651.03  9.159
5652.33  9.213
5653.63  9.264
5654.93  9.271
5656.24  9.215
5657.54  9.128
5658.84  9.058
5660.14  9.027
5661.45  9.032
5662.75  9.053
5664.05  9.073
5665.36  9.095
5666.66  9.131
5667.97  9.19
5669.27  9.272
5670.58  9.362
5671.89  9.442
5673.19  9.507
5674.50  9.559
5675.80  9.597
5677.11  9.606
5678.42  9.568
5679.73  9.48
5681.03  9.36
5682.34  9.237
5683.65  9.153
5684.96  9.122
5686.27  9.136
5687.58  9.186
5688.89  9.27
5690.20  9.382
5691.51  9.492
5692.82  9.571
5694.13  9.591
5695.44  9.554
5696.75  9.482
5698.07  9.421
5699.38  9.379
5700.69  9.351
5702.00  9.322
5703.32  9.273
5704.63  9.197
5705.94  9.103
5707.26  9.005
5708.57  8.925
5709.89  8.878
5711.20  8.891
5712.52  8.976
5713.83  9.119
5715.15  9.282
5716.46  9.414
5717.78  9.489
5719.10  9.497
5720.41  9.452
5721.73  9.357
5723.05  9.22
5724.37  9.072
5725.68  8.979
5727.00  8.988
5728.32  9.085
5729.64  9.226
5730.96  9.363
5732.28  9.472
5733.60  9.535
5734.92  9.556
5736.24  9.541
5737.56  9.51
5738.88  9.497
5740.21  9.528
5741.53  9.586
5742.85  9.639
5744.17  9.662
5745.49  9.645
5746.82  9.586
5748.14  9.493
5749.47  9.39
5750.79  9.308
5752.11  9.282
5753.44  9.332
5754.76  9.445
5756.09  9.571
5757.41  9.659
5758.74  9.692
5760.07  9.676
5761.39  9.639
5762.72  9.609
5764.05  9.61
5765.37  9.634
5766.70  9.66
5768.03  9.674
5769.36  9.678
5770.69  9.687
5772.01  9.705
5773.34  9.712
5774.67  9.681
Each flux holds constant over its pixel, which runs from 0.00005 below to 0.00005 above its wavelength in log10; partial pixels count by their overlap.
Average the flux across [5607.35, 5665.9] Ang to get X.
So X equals 9.26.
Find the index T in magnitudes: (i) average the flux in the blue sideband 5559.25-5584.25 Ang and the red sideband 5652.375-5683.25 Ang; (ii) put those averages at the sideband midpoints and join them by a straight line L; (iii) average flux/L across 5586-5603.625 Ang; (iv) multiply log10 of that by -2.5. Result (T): 0.04 mag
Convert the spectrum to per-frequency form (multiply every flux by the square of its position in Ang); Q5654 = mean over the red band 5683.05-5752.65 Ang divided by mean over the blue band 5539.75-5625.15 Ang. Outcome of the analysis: 1.1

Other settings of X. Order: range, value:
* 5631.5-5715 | 9.28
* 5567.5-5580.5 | 9.48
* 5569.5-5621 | 9.21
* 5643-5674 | 9.2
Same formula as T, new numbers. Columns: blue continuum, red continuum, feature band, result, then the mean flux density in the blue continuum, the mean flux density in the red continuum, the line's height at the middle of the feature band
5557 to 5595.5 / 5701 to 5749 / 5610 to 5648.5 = 0.00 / 9.35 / 9.32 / 9.34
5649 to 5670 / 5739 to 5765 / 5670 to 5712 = 0.00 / 9.15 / 9.54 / 9.28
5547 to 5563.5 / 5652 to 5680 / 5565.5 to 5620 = 0.01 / 9.38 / 9.28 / 9.34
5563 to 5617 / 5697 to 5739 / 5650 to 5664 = 0.01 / 9.23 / 9.26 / 9.25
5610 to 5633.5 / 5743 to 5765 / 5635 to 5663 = 0.02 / 9.32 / 9.54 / 9.37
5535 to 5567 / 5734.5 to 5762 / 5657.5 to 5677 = 0.03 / 9.39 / 9.54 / 9.48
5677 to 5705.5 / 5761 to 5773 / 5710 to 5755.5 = 0.02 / 9.36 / 9.66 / 9.53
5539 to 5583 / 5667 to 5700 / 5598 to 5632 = 0.02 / 9.45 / 9.39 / 9.43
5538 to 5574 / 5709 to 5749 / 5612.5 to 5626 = 0.02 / 9.41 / 9.35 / 9.39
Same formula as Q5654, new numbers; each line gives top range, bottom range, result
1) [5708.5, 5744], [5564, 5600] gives 1.05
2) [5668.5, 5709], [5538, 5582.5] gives 1.04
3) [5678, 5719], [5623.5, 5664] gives 1.01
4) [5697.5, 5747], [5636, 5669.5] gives 1.04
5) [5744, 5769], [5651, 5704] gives 1.06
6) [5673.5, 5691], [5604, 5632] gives 1.03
